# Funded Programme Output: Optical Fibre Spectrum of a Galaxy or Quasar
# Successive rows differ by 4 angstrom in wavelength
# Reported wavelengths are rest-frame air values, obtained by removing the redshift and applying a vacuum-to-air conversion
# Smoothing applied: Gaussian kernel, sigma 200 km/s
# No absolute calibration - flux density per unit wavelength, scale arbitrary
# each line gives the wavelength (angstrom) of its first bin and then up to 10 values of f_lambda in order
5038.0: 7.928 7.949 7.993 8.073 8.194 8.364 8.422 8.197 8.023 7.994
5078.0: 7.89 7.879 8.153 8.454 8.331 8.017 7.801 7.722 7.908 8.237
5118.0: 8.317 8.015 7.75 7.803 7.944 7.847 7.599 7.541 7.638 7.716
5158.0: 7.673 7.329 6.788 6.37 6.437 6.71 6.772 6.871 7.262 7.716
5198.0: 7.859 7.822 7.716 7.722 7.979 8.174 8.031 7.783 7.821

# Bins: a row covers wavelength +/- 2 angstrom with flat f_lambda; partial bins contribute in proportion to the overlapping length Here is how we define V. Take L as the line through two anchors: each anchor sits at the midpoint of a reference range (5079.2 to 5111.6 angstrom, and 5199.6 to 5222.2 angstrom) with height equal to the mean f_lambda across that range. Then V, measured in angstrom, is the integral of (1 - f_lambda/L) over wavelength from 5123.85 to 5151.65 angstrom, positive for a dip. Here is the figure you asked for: 0.9 angstrom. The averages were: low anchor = 8.03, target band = 7.73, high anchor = 7.9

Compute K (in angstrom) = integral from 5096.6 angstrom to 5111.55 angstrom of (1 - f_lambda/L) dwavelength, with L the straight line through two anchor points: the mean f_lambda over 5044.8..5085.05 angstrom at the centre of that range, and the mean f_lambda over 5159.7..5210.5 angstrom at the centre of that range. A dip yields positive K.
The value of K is -0.1 angstrom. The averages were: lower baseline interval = 8.11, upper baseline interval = 7.17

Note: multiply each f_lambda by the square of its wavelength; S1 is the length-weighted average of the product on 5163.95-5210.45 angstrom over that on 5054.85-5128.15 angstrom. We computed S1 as 0.9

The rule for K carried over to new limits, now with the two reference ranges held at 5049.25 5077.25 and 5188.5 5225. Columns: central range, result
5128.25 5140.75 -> 0.2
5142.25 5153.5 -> 0.5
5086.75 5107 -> 0.0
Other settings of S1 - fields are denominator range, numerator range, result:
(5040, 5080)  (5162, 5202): 0.91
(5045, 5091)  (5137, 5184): 0.92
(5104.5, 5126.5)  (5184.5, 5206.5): 0.97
